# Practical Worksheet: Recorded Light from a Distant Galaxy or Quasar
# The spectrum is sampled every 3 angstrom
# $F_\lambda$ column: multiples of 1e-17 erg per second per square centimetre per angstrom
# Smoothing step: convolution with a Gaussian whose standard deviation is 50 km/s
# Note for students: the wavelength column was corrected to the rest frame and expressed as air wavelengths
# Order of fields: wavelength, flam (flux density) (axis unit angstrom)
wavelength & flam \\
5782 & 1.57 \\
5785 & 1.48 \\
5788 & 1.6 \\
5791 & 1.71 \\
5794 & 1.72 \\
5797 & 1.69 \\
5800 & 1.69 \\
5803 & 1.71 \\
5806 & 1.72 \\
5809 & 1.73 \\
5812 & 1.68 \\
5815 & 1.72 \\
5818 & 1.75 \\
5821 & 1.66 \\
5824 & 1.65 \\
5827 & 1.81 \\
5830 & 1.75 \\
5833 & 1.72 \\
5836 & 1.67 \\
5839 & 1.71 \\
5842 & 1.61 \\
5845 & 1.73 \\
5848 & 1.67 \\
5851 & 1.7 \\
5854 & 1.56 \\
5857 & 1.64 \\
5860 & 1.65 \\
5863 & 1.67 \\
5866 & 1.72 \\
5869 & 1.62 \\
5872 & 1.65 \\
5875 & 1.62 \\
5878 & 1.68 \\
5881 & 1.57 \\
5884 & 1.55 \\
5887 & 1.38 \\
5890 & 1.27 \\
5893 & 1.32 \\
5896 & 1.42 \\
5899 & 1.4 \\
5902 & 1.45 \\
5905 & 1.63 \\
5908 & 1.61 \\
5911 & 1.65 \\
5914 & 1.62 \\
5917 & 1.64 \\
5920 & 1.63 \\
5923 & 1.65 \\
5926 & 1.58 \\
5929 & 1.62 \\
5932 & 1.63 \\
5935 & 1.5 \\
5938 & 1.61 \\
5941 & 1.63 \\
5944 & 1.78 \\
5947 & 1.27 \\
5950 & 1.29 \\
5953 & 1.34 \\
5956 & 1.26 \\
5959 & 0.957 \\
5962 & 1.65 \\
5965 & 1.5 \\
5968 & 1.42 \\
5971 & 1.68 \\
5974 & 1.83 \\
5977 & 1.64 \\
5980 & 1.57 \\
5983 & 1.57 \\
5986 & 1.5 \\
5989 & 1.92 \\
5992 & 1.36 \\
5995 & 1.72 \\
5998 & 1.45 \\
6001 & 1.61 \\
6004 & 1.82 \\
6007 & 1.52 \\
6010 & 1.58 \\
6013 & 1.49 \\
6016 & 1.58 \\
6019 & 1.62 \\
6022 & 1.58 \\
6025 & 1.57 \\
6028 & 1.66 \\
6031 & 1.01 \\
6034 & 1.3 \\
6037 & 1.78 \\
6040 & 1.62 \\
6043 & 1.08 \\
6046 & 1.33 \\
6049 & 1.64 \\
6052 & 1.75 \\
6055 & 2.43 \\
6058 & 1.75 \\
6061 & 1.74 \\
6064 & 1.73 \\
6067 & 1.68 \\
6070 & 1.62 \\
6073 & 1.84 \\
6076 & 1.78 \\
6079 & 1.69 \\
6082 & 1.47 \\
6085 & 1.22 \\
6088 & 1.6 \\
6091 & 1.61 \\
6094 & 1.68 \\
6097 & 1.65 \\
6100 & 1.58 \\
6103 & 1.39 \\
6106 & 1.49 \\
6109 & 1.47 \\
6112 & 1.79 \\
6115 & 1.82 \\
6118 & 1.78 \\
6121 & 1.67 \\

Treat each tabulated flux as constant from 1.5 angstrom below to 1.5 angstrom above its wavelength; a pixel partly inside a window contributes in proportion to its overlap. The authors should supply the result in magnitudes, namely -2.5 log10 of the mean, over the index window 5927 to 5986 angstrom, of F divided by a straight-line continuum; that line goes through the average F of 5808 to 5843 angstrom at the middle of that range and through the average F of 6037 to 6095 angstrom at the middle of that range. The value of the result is 0.11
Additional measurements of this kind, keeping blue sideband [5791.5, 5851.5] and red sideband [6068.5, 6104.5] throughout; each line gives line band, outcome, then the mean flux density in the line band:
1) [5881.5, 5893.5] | 0.20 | 1.4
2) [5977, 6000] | 0.03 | 1.59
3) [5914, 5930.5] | 0.03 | 1.62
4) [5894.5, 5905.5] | 0.15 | 1.46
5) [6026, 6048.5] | 0.15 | 1.41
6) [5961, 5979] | 0.02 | 1.62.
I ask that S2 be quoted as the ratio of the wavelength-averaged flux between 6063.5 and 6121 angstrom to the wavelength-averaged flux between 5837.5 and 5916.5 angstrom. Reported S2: 1.0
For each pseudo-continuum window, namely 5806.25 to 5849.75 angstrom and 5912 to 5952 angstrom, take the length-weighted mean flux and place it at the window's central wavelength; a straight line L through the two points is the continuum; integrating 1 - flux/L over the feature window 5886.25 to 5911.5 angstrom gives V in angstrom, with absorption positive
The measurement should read 2.49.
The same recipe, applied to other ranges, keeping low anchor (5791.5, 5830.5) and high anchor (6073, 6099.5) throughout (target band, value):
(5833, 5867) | 0.6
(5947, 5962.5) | 3.6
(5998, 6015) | 0.5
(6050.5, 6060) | -2.1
